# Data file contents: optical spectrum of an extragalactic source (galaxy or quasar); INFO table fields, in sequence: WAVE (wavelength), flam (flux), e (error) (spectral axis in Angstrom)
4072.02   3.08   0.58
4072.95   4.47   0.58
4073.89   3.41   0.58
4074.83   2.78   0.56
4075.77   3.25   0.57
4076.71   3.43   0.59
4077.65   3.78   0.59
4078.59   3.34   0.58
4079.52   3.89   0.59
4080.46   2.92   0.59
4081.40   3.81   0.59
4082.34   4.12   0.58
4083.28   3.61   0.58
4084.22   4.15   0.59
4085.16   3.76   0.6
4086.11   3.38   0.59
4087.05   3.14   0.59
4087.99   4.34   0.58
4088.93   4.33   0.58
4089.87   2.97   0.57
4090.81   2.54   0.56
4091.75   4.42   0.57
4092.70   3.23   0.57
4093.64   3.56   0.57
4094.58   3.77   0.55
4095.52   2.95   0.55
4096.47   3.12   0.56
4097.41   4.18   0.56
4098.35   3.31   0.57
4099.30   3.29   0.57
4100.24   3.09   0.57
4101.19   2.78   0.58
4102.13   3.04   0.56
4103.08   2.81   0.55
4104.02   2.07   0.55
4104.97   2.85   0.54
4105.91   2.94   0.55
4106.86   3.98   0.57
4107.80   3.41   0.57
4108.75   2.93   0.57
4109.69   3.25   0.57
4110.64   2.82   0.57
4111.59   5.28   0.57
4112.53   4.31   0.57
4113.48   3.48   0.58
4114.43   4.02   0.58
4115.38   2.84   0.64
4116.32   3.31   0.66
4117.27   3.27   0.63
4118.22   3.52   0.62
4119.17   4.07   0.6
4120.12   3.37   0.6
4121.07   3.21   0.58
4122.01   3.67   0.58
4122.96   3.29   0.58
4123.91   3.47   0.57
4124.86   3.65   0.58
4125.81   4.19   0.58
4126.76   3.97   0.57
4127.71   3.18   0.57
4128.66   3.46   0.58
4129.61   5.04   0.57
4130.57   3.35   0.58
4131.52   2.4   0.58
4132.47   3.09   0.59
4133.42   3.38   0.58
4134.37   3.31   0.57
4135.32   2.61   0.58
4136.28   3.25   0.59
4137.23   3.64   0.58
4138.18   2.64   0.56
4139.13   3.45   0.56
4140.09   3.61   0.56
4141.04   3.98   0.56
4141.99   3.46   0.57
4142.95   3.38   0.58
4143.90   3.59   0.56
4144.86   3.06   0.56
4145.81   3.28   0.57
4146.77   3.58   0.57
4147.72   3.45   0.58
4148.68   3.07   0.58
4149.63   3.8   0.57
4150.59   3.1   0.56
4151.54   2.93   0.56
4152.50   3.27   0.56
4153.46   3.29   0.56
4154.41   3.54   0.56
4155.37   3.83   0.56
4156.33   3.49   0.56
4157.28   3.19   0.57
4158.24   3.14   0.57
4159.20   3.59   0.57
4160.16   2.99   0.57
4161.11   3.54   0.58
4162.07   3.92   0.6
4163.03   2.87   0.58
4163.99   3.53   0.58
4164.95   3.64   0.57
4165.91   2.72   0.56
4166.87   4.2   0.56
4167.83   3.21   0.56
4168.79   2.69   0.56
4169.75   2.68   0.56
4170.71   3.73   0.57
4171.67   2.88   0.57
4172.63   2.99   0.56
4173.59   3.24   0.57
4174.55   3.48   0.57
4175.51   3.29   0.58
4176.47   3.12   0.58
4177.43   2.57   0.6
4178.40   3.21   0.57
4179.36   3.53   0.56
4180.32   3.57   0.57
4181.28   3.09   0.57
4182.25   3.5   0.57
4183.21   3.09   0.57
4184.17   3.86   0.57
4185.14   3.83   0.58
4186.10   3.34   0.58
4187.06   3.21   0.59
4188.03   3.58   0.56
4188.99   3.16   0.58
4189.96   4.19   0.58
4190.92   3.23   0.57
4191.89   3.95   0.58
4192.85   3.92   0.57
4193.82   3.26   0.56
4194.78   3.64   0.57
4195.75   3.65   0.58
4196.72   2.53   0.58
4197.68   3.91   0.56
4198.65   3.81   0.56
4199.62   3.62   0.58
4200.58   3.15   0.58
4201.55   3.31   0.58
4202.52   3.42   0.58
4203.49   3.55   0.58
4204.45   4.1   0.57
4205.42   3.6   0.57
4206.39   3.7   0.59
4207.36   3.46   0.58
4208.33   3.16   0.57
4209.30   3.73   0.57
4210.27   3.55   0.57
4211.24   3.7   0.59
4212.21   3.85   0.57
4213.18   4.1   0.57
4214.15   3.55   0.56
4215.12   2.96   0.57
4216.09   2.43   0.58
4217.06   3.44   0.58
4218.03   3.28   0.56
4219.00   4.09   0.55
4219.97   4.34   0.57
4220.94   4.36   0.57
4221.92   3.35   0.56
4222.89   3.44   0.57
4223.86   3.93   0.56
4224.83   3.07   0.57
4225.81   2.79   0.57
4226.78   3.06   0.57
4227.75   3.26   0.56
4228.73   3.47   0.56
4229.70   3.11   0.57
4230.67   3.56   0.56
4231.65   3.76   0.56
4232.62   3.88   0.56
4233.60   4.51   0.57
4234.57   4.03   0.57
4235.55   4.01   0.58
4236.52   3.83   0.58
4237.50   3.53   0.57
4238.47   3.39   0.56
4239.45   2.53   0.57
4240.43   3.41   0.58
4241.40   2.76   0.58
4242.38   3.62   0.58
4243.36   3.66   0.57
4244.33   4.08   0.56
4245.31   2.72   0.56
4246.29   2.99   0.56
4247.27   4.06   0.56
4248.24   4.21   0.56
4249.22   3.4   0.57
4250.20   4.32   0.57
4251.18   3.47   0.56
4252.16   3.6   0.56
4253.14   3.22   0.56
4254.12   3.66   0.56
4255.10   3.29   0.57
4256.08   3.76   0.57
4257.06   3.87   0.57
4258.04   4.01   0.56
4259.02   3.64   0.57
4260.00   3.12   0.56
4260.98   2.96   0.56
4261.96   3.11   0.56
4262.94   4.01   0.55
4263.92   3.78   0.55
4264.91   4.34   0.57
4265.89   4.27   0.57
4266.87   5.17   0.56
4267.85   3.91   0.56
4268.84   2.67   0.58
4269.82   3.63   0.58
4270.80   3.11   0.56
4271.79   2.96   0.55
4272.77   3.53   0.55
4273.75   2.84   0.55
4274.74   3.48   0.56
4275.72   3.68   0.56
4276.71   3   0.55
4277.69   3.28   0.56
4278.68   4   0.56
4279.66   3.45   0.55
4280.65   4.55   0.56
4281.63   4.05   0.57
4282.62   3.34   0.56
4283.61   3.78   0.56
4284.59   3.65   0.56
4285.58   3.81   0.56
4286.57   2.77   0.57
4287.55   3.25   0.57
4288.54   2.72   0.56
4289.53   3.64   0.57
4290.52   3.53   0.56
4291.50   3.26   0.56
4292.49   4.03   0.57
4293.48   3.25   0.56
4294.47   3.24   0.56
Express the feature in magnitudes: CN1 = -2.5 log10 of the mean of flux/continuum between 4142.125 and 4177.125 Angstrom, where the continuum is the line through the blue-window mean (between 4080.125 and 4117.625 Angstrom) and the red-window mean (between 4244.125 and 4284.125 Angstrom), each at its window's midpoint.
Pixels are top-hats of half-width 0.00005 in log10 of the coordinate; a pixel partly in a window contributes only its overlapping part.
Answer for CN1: 0.061 mag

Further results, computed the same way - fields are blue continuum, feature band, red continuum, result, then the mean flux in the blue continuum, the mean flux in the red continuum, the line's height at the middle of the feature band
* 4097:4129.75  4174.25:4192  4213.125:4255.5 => 0.031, 3.45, 3.53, 3.5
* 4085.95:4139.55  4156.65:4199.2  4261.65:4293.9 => 0.033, 3.41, 3.57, 3.47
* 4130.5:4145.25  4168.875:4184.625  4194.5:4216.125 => 0.060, 3.26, 3.52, 3.41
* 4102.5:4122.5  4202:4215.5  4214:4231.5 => -0.058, 3.4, 3.42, 3.42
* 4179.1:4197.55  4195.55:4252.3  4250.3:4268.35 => 0.022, 3.49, 3.74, 3.62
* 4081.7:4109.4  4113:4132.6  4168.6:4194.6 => -0.047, 3.38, 3.35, 3.37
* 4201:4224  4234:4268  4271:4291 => -0.040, 3.59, 3.46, 3.52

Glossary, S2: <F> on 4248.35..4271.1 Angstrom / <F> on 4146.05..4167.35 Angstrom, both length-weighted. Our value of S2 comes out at 1.08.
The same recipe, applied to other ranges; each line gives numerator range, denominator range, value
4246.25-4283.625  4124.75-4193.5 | 1.07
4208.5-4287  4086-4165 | 1.05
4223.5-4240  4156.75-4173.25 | 1.07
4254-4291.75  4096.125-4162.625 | 1.05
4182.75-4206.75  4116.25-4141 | 1.03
